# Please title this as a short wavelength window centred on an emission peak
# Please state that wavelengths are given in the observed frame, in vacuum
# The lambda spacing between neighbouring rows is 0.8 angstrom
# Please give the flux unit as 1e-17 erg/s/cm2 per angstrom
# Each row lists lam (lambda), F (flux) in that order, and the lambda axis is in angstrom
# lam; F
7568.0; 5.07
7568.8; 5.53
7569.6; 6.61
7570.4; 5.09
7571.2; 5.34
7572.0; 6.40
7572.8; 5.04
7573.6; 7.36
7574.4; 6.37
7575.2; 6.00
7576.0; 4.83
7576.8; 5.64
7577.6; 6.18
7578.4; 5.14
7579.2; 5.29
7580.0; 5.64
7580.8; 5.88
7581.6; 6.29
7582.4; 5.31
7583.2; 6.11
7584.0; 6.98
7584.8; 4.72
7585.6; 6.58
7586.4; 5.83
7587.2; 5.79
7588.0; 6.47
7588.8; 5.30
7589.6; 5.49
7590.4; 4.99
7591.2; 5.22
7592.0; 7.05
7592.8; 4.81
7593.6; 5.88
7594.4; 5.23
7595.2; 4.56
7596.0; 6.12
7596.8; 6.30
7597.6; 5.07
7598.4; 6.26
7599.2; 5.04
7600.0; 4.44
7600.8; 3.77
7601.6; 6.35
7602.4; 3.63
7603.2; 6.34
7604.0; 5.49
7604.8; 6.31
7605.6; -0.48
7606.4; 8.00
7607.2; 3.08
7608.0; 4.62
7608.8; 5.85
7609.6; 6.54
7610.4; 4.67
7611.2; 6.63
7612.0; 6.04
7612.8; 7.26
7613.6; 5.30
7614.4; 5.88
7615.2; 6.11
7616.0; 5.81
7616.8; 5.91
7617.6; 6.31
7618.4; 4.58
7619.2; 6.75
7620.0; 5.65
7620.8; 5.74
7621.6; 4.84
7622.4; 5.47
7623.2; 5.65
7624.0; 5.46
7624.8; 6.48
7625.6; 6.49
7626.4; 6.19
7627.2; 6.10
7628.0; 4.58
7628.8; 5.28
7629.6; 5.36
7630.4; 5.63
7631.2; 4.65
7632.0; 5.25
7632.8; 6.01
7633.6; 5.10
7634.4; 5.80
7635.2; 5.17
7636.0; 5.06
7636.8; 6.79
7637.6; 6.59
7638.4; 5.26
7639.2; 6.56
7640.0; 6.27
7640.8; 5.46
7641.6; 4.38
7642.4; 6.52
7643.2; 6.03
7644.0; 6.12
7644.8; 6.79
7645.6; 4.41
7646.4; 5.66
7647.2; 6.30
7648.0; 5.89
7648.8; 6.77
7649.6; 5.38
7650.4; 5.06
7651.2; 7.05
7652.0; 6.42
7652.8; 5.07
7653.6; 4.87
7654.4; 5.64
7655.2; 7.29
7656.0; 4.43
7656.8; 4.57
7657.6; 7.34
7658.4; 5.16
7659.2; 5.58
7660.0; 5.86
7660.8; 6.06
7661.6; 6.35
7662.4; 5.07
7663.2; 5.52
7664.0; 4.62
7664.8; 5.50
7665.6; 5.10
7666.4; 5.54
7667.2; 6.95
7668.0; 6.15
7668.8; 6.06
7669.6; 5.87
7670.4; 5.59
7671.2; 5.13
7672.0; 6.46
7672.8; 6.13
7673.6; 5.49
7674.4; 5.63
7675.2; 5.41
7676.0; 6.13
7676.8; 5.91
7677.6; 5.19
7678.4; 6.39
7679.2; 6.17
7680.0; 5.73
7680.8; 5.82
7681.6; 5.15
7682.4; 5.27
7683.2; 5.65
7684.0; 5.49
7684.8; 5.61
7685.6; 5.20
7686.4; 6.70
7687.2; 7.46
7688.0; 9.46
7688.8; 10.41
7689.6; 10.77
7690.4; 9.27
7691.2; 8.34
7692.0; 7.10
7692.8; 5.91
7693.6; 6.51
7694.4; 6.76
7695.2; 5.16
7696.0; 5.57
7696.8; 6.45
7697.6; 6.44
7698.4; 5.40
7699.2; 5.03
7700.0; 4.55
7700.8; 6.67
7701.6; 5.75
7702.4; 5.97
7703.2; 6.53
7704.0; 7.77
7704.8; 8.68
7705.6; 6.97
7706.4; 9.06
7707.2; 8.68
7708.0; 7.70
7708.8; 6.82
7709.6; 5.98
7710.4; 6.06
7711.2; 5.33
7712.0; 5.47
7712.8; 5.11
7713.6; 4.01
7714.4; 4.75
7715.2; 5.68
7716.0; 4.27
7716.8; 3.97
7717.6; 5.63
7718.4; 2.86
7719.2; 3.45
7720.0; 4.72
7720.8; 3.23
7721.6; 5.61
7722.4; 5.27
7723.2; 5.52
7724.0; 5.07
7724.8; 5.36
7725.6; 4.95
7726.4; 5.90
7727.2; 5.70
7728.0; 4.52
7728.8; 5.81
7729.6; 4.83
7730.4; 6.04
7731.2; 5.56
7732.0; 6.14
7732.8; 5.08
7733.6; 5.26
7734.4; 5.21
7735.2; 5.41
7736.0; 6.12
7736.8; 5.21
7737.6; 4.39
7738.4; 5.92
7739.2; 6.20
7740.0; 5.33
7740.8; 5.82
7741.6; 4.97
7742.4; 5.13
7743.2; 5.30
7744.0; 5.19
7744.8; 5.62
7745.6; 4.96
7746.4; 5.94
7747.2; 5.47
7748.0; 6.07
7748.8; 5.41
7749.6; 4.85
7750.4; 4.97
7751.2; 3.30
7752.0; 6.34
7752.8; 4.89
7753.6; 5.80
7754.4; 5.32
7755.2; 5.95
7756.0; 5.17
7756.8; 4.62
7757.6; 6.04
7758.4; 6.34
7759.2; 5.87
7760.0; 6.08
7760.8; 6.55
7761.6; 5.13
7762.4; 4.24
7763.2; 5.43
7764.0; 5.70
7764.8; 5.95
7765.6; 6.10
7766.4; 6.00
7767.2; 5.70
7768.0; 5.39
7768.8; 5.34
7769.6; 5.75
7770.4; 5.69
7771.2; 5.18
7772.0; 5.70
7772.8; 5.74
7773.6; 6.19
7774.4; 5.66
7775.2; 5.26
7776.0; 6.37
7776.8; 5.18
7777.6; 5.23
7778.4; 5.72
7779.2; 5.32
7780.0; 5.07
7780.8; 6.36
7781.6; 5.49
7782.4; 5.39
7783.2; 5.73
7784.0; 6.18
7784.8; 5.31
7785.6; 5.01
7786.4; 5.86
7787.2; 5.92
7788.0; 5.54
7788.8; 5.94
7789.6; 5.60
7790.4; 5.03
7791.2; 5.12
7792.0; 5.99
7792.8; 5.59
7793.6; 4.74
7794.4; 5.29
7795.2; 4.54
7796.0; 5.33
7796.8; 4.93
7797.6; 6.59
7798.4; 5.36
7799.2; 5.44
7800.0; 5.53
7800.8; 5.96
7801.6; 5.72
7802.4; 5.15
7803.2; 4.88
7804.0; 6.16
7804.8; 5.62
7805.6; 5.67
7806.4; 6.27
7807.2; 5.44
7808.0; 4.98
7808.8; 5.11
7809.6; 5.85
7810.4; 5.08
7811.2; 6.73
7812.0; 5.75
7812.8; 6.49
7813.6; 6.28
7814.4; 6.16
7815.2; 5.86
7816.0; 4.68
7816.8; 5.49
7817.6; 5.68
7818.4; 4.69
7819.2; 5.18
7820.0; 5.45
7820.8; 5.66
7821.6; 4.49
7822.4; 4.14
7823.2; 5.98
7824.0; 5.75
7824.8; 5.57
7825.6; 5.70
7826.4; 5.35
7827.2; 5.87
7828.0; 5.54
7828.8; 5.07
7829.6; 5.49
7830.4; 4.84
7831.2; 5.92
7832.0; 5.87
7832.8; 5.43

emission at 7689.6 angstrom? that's [S II]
